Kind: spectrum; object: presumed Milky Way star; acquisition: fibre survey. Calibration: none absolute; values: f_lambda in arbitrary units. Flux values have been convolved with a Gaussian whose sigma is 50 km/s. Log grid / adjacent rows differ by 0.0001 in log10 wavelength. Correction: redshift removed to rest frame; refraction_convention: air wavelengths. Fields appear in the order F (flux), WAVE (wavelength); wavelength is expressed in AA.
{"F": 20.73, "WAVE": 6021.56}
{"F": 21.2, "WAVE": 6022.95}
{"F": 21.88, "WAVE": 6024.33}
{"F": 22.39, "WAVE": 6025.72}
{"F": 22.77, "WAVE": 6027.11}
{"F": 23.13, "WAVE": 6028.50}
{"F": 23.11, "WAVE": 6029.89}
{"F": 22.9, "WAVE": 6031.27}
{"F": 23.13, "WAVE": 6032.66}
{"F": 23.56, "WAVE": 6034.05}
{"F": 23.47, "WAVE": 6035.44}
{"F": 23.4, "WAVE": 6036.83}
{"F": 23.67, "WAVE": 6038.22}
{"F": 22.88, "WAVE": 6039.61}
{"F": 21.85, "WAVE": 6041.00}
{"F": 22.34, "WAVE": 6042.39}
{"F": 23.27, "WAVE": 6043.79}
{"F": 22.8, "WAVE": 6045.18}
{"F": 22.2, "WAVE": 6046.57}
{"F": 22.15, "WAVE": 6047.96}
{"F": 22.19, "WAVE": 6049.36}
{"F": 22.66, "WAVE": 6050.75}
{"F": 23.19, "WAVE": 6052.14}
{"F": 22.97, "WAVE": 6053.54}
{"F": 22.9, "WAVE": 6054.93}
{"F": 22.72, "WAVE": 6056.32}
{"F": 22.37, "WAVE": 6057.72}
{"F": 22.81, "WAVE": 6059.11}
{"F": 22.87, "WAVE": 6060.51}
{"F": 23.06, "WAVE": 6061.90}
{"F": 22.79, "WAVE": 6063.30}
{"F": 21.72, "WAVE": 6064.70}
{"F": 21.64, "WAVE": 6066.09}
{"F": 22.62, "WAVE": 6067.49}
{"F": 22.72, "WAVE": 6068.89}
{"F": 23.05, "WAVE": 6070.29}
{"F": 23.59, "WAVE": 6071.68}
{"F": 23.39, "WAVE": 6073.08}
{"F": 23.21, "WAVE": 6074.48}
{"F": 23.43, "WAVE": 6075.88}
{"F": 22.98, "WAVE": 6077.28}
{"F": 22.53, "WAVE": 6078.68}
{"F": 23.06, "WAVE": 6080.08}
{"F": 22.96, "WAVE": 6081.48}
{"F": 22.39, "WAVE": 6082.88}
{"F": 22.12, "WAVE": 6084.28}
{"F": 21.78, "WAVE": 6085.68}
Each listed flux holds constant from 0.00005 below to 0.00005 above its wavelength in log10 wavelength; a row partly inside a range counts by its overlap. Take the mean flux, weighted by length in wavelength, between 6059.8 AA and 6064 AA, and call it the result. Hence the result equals 22.9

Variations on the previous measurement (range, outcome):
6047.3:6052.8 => 22.5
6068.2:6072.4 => 23.1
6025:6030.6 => 22.8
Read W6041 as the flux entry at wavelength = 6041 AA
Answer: 21.85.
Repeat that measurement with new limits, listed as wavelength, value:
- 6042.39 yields 22.34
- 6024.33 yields 21.88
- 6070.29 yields 23.05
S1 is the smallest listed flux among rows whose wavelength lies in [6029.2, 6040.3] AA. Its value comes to 22.88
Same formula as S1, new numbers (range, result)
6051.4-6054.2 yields 22.97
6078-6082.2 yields 22.53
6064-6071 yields 21.64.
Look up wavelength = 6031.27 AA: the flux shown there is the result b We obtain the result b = 22.9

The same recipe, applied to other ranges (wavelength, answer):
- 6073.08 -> 23.39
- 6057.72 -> 22.37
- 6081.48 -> 22.96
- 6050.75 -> 22.66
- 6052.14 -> 23.19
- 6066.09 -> 21.64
